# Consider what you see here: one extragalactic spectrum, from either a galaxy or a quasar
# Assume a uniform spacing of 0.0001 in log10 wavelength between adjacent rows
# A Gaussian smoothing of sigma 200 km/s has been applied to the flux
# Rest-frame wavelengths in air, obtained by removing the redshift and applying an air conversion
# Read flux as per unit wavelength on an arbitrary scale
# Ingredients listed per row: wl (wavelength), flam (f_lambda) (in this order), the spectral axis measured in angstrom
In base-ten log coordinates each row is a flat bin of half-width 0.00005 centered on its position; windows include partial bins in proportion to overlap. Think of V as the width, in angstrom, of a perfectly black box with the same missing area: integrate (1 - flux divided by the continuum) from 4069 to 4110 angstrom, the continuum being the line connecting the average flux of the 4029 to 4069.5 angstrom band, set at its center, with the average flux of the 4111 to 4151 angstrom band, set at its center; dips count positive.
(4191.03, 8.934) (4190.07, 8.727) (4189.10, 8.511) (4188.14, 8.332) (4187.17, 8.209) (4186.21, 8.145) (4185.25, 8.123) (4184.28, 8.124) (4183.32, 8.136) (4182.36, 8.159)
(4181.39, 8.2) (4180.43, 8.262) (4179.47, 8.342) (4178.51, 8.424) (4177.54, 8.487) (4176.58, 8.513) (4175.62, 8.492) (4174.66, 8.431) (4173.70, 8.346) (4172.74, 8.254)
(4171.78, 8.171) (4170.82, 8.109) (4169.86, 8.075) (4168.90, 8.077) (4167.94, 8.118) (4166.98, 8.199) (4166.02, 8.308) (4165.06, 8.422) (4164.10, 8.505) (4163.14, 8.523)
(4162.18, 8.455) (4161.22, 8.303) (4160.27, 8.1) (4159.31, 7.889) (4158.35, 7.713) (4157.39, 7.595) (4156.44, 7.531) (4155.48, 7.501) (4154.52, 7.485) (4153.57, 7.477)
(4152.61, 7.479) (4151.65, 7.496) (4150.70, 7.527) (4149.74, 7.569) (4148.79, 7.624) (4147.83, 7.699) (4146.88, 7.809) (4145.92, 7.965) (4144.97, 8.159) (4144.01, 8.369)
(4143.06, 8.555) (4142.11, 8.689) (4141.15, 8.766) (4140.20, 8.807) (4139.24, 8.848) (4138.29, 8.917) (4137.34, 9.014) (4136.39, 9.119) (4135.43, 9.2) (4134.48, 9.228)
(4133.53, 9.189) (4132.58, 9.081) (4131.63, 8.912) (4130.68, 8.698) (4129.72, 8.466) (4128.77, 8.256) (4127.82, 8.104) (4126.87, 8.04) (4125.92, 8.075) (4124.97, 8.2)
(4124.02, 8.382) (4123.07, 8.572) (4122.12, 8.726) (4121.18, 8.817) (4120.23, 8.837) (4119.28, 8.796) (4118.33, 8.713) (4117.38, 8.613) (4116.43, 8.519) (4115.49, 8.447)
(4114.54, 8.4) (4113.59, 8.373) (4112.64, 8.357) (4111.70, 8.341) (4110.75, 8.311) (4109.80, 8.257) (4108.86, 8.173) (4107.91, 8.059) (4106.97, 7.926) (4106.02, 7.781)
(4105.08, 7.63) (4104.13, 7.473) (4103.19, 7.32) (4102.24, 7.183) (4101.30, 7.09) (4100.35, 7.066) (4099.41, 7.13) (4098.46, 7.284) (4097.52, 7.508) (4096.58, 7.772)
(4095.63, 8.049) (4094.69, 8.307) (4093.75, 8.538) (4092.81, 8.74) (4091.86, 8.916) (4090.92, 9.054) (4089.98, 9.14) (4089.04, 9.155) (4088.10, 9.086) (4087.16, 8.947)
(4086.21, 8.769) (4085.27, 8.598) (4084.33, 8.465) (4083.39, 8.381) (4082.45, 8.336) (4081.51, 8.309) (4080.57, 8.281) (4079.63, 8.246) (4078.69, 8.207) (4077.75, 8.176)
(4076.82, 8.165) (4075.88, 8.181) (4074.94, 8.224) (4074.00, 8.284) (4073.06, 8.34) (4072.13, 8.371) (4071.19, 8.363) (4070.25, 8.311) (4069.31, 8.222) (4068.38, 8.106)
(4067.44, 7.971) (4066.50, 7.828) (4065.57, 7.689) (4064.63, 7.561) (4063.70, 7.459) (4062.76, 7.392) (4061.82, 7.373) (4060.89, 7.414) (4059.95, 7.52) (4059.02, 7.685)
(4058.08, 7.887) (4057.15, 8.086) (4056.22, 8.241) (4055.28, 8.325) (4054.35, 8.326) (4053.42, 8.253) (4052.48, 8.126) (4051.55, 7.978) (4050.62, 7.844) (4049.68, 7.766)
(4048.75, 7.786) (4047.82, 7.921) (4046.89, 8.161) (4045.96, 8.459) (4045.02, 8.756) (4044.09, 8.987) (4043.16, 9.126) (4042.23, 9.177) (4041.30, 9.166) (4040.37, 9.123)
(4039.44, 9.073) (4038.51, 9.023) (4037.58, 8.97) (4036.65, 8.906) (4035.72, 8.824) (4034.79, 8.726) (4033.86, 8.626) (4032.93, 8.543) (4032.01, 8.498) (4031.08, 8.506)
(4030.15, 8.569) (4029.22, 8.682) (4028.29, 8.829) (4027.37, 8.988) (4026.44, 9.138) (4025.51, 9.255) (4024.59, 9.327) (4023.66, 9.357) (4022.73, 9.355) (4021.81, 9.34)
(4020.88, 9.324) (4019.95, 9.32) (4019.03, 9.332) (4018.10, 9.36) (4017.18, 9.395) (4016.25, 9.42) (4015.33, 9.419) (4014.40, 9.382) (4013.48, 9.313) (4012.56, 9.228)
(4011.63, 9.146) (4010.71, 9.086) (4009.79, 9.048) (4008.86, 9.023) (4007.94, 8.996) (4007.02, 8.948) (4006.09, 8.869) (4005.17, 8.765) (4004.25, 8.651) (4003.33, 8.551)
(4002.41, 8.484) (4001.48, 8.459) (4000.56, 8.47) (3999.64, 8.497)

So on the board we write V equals 1.0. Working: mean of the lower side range 8.28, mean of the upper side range 8.5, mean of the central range 8.18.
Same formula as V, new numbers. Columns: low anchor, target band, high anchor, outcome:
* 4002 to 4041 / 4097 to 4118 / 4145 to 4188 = 1.4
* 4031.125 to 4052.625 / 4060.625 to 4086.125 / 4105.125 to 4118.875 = 1.1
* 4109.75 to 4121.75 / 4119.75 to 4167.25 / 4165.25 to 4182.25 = 0.6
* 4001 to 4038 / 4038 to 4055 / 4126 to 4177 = 0.7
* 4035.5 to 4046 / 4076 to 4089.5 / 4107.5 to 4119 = 0.2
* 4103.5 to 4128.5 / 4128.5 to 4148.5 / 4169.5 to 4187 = -0.9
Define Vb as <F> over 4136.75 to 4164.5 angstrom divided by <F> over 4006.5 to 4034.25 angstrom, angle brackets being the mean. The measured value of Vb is 0.89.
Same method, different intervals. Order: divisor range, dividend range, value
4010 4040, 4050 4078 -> 0.88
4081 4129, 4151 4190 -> 0.98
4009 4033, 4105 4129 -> 0.91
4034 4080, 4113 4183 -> 1.01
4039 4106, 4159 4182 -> 1.02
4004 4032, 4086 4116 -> 0.89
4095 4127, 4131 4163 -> 1.02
